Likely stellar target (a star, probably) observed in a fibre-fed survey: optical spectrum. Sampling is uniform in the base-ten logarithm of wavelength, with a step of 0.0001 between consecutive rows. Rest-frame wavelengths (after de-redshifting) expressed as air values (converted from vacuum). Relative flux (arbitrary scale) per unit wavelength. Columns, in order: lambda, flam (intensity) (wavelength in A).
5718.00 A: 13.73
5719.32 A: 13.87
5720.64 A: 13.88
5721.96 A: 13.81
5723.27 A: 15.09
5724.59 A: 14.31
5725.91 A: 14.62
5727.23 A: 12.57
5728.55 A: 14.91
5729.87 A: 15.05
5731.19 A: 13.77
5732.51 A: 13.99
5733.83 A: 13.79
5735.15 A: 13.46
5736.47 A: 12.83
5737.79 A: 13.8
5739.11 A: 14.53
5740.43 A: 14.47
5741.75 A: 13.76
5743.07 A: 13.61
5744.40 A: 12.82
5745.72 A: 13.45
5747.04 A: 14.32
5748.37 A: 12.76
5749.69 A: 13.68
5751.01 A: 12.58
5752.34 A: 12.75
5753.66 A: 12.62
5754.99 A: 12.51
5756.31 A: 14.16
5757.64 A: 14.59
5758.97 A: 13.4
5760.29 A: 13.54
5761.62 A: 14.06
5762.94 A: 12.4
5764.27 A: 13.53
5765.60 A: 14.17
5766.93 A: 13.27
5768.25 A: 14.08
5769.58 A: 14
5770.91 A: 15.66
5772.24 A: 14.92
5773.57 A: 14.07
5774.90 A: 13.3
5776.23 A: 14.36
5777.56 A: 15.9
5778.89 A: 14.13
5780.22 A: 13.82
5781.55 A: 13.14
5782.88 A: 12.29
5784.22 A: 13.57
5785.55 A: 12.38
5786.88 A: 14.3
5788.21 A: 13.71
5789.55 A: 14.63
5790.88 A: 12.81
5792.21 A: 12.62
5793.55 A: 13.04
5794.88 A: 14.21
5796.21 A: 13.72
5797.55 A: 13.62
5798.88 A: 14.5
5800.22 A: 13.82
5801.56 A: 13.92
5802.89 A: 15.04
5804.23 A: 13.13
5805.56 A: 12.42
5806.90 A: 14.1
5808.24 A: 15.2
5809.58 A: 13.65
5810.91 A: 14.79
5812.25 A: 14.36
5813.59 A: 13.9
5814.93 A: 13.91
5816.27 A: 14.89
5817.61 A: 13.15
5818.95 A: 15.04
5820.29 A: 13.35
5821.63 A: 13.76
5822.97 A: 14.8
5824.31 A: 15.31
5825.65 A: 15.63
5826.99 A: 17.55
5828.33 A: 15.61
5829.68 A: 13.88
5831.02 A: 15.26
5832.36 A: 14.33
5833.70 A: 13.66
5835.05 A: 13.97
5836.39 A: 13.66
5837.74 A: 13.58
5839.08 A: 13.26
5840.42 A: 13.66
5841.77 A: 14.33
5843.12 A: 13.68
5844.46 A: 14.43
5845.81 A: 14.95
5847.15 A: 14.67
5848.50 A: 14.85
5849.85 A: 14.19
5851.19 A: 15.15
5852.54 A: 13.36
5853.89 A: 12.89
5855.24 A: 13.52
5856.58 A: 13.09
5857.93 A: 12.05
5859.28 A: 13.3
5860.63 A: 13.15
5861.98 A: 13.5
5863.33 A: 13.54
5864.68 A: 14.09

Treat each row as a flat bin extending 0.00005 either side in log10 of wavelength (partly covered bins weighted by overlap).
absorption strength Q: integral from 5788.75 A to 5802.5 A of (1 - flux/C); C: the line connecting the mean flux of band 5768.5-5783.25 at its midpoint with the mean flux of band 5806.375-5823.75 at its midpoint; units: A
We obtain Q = 0.5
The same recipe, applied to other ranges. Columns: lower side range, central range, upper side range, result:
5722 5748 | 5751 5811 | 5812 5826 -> 1.73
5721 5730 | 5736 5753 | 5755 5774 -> 0.74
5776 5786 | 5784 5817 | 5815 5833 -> 0.79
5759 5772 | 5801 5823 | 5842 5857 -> -0.10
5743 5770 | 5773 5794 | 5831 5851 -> 0.05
